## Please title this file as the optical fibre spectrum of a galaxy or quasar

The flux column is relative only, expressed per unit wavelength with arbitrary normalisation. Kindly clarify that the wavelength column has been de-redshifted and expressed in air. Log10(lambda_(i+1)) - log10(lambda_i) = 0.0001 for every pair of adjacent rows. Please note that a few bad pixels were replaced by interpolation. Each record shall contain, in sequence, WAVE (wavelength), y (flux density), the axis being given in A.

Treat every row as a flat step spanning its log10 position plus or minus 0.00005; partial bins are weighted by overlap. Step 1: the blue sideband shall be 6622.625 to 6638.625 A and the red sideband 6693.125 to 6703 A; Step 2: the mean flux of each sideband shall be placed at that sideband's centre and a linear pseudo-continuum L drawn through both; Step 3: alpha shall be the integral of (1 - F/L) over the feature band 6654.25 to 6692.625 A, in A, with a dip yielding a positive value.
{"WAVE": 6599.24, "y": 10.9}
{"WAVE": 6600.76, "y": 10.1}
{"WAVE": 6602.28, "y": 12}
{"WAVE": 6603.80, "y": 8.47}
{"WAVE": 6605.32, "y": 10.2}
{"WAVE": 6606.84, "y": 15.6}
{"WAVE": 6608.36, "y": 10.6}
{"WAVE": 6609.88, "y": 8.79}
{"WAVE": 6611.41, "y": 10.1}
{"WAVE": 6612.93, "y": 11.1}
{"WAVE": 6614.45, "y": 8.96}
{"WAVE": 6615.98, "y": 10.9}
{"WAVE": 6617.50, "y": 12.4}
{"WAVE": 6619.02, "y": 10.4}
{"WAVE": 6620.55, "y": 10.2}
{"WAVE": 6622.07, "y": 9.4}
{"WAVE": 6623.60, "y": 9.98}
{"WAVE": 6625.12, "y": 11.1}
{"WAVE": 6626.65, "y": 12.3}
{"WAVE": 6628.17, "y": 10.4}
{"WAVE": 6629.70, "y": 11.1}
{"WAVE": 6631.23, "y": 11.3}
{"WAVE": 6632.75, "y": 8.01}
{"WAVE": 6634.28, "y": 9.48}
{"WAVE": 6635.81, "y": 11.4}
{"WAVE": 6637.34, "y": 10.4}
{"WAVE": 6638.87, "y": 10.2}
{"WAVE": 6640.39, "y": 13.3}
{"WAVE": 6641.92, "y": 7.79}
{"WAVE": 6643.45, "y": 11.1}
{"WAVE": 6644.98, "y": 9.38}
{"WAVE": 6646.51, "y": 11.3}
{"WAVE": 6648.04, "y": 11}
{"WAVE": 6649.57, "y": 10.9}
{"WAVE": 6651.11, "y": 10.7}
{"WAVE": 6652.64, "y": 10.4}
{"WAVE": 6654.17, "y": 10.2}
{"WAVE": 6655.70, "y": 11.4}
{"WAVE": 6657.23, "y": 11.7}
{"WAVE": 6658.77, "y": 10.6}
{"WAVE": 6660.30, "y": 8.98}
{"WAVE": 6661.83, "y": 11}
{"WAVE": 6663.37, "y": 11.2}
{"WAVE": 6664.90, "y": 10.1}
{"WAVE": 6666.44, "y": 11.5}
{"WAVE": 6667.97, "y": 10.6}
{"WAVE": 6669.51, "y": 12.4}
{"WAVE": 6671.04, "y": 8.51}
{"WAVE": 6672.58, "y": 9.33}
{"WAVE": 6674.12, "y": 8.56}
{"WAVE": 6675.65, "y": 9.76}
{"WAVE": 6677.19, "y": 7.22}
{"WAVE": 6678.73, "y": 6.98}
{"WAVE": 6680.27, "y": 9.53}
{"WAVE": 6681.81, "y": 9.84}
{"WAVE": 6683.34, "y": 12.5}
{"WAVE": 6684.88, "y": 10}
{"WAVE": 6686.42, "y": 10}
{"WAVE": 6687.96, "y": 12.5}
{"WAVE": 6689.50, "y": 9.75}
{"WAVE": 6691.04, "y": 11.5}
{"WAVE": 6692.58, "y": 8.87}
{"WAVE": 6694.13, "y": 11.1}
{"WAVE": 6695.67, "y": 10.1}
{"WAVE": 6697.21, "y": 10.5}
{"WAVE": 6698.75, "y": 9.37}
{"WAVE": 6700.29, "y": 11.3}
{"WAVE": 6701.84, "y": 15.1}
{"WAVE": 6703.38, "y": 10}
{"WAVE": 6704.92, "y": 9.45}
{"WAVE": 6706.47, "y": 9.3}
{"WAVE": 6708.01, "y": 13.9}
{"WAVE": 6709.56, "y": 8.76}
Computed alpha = 2.5 A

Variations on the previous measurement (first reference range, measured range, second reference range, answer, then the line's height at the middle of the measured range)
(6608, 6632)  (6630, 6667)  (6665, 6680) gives -2.24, 9.96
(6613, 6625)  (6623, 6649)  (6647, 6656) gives 0.04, 10.6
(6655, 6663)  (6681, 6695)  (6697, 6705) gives 0.43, 11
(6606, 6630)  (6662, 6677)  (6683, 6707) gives 0.84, 10.7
